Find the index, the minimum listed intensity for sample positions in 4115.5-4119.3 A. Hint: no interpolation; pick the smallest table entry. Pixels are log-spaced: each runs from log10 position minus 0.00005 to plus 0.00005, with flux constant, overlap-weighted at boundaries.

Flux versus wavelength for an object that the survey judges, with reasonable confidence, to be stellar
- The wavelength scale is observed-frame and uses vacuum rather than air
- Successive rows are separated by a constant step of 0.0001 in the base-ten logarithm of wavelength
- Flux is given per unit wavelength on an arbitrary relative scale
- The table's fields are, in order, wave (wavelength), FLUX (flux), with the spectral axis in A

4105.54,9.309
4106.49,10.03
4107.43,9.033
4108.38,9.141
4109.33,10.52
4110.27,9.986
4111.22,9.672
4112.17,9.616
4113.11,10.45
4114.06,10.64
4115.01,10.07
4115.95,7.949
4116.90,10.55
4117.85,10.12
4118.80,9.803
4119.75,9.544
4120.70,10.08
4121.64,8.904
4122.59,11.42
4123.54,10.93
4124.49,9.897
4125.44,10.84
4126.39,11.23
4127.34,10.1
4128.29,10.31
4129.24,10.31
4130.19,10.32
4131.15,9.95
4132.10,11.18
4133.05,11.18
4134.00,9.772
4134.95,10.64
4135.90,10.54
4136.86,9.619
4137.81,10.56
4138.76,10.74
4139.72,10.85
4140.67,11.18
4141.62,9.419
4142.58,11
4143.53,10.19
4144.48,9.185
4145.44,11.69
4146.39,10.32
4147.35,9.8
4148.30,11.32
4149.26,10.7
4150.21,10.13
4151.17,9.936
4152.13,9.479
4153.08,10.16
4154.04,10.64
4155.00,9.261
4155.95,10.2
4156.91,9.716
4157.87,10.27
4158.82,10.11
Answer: 7.949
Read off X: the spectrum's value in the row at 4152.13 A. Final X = 9.479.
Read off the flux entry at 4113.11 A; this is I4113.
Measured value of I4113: 10.45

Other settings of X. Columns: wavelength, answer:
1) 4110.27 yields 9.986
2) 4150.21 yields 10.13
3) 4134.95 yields 10.64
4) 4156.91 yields 9.716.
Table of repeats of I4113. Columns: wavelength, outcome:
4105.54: 9.309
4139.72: 10.85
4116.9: 10.55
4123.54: 10.93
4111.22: 9.672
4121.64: 8.904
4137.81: 10.56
